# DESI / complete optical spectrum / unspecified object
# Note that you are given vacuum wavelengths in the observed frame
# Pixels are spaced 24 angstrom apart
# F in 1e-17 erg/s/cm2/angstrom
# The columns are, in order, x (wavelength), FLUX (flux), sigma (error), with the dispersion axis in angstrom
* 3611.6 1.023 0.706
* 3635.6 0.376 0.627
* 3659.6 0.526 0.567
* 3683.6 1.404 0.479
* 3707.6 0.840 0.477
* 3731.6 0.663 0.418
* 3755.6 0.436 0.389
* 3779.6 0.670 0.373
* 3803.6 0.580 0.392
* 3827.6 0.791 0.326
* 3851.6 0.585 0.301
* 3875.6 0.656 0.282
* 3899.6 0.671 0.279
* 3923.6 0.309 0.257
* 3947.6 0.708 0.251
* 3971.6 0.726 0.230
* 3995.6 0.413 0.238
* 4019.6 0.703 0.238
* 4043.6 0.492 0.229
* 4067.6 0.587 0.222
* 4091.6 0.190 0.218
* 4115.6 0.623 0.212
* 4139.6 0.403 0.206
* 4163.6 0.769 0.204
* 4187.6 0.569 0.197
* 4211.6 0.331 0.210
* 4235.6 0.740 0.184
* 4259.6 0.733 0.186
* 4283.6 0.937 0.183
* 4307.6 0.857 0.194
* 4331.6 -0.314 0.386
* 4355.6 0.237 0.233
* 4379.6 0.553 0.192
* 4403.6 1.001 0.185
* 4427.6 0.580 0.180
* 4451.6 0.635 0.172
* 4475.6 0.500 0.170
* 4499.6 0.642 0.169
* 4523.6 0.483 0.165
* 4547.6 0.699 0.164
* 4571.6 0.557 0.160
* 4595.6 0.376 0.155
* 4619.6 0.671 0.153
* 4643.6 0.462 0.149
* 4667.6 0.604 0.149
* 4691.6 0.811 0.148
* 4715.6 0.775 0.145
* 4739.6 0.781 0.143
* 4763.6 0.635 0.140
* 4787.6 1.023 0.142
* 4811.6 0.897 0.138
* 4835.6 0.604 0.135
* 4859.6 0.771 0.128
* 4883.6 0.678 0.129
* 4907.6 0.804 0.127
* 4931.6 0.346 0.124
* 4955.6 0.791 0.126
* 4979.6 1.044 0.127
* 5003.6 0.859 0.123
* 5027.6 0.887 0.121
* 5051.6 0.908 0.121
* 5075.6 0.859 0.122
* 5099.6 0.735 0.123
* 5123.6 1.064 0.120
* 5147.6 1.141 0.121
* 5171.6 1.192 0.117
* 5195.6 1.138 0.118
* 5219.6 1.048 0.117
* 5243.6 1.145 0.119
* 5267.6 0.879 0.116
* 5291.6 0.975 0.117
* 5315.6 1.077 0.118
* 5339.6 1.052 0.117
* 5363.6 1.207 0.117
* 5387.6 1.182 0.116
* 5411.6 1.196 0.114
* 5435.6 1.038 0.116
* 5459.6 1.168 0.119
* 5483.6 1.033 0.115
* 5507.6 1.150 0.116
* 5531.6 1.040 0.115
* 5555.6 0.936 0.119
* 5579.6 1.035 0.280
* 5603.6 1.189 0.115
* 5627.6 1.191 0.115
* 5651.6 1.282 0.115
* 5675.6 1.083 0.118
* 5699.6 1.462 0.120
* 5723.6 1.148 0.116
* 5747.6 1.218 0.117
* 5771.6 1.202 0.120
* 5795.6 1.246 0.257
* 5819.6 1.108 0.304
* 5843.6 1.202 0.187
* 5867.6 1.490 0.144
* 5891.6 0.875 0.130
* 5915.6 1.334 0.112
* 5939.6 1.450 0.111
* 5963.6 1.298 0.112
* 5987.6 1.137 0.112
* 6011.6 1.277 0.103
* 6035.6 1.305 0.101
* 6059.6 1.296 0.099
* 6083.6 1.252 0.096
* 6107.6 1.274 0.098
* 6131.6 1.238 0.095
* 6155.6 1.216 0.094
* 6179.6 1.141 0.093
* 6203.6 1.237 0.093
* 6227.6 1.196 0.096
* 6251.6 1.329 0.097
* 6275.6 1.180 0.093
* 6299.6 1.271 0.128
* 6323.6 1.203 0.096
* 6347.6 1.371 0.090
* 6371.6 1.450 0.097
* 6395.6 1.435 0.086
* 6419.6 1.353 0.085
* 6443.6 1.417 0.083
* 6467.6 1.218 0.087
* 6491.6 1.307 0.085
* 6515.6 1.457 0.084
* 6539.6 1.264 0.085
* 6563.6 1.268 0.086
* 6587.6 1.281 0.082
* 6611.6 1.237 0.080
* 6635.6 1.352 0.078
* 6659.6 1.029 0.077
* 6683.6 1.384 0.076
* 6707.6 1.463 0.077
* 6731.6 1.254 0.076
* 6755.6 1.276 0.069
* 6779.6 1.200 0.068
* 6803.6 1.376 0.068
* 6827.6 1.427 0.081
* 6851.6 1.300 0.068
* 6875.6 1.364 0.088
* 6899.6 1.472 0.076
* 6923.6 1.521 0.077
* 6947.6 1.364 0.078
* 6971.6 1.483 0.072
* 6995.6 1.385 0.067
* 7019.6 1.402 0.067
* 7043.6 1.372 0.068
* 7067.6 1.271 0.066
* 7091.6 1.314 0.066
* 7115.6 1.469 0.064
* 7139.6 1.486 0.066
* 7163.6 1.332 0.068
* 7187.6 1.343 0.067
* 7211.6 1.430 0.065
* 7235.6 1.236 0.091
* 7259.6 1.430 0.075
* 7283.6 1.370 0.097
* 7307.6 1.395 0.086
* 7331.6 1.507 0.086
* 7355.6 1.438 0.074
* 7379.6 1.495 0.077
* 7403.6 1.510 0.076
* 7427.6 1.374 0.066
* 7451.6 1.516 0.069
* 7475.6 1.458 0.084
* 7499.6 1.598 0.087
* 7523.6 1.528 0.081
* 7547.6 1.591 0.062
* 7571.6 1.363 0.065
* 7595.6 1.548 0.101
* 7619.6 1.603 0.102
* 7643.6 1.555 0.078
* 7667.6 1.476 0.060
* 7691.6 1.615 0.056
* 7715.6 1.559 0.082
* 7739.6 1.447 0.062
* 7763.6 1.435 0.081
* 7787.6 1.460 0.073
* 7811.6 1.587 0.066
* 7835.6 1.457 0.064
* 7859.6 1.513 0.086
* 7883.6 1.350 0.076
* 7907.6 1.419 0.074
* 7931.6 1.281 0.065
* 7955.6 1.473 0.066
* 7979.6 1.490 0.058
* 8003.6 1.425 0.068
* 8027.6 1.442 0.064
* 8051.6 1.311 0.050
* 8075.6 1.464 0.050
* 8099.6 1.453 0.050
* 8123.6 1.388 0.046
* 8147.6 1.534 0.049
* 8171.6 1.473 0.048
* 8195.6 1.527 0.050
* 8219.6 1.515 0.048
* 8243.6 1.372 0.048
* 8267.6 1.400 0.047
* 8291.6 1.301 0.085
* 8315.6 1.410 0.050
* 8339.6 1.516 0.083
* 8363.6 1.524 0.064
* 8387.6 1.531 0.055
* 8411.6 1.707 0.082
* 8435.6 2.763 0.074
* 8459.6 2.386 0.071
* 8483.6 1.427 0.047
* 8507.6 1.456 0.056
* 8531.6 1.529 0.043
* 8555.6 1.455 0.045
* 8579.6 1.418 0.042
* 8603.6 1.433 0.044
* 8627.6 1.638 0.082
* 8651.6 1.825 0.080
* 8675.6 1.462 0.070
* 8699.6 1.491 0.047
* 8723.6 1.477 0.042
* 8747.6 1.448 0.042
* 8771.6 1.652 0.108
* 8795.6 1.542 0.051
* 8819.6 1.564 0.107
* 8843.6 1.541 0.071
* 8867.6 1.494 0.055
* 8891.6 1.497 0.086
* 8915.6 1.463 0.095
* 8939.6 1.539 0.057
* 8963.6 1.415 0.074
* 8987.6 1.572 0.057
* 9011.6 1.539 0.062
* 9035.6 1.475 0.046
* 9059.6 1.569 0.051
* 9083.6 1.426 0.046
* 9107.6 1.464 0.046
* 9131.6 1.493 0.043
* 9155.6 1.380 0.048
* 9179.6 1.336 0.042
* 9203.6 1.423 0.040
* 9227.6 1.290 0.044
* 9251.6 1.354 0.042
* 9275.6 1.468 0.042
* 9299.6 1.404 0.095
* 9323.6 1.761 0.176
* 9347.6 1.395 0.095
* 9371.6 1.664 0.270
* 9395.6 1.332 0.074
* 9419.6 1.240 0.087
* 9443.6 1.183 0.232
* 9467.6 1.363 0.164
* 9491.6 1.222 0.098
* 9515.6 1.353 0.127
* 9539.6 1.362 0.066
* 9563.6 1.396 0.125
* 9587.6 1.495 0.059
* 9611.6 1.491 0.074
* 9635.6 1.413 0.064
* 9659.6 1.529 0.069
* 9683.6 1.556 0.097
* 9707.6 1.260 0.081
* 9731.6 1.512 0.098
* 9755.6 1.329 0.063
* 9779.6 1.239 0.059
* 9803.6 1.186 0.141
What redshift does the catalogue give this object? 0.285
